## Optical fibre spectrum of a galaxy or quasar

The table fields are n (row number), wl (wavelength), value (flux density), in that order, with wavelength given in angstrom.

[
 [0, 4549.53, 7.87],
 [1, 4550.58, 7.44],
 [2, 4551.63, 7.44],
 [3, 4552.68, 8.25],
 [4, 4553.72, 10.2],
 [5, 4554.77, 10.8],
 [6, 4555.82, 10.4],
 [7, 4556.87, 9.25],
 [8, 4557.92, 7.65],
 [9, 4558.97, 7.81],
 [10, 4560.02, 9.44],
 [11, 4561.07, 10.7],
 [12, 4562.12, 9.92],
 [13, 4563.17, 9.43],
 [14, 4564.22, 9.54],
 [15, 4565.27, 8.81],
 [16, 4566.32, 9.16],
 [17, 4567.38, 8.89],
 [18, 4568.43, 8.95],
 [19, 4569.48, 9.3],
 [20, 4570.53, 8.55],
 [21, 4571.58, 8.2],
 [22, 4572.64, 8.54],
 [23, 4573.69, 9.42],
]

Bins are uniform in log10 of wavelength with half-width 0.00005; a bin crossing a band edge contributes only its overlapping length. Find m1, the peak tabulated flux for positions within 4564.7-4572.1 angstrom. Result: 9.3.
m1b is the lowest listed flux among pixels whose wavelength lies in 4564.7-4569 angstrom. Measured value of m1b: 8.81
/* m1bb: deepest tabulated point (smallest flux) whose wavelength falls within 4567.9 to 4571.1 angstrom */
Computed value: 8.55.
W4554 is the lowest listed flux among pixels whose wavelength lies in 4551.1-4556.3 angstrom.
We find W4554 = 7.44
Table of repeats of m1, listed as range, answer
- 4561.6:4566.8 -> 9.92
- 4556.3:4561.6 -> 10.7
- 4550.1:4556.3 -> 10.8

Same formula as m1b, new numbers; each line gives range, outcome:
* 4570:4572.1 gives 8.2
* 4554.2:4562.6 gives 7.65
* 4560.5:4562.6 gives 9.92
